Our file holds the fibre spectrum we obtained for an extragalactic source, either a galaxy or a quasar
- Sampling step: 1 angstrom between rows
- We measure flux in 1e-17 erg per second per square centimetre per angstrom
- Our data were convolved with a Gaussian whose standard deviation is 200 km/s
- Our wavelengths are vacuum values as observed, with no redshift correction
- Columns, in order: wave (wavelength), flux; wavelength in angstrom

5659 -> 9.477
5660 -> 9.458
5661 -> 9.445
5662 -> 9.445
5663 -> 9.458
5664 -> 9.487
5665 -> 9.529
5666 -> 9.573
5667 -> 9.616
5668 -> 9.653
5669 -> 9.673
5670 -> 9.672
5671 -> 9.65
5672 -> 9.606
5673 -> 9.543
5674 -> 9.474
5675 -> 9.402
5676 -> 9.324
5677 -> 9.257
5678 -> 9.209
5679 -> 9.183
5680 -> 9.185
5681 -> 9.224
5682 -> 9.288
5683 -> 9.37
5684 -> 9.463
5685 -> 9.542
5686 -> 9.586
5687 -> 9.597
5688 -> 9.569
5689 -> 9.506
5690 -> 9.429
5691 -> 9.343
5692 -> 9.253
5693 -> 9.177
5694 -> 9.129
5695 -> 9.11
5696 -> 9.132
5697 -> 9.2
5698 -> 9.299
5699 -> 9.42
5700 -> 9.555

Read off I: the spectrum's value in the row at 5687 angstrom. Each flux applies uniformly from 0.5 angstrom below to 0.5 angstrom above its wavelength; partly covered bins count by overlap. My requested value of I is 9.597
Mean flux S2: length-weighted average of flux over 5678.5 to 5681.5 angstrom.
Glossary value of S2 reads 9.2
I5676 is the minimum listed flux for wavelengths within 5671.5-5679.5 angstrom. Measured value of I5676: 9.183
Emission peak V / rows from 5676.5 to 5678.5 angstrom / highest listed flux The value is 9.257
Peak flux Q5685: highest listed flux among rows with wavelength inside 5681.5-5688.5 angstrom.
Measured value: 9.597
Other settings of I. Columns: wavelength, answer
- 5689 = 9.506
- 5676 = 9.324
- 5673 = 9.543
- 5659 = 9.477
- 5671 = 9.65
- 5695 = 9.11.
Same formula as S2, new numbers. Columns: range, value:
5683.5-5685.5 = 9.5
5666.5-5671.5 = 9.65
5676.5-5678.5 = 9.23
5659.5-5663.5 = 9.45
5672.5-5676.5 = 9.44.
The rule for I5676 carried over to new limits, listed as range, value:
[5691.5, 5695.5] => 9.11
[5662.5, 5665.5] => 9.458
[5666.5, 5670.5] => 9.616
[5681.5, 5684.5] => 9.288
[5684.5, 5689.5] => 9.506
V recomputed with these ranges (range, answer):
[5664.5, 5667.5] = 9.616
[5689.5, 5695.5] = 9.429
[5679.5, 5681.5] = 9.224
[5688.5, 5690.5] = 9.506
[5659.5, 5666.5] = 9.573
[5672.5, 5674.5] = 9.543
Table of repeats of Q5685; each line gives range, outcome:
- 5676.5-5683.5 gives 9.37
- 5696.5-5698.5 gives 9.299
